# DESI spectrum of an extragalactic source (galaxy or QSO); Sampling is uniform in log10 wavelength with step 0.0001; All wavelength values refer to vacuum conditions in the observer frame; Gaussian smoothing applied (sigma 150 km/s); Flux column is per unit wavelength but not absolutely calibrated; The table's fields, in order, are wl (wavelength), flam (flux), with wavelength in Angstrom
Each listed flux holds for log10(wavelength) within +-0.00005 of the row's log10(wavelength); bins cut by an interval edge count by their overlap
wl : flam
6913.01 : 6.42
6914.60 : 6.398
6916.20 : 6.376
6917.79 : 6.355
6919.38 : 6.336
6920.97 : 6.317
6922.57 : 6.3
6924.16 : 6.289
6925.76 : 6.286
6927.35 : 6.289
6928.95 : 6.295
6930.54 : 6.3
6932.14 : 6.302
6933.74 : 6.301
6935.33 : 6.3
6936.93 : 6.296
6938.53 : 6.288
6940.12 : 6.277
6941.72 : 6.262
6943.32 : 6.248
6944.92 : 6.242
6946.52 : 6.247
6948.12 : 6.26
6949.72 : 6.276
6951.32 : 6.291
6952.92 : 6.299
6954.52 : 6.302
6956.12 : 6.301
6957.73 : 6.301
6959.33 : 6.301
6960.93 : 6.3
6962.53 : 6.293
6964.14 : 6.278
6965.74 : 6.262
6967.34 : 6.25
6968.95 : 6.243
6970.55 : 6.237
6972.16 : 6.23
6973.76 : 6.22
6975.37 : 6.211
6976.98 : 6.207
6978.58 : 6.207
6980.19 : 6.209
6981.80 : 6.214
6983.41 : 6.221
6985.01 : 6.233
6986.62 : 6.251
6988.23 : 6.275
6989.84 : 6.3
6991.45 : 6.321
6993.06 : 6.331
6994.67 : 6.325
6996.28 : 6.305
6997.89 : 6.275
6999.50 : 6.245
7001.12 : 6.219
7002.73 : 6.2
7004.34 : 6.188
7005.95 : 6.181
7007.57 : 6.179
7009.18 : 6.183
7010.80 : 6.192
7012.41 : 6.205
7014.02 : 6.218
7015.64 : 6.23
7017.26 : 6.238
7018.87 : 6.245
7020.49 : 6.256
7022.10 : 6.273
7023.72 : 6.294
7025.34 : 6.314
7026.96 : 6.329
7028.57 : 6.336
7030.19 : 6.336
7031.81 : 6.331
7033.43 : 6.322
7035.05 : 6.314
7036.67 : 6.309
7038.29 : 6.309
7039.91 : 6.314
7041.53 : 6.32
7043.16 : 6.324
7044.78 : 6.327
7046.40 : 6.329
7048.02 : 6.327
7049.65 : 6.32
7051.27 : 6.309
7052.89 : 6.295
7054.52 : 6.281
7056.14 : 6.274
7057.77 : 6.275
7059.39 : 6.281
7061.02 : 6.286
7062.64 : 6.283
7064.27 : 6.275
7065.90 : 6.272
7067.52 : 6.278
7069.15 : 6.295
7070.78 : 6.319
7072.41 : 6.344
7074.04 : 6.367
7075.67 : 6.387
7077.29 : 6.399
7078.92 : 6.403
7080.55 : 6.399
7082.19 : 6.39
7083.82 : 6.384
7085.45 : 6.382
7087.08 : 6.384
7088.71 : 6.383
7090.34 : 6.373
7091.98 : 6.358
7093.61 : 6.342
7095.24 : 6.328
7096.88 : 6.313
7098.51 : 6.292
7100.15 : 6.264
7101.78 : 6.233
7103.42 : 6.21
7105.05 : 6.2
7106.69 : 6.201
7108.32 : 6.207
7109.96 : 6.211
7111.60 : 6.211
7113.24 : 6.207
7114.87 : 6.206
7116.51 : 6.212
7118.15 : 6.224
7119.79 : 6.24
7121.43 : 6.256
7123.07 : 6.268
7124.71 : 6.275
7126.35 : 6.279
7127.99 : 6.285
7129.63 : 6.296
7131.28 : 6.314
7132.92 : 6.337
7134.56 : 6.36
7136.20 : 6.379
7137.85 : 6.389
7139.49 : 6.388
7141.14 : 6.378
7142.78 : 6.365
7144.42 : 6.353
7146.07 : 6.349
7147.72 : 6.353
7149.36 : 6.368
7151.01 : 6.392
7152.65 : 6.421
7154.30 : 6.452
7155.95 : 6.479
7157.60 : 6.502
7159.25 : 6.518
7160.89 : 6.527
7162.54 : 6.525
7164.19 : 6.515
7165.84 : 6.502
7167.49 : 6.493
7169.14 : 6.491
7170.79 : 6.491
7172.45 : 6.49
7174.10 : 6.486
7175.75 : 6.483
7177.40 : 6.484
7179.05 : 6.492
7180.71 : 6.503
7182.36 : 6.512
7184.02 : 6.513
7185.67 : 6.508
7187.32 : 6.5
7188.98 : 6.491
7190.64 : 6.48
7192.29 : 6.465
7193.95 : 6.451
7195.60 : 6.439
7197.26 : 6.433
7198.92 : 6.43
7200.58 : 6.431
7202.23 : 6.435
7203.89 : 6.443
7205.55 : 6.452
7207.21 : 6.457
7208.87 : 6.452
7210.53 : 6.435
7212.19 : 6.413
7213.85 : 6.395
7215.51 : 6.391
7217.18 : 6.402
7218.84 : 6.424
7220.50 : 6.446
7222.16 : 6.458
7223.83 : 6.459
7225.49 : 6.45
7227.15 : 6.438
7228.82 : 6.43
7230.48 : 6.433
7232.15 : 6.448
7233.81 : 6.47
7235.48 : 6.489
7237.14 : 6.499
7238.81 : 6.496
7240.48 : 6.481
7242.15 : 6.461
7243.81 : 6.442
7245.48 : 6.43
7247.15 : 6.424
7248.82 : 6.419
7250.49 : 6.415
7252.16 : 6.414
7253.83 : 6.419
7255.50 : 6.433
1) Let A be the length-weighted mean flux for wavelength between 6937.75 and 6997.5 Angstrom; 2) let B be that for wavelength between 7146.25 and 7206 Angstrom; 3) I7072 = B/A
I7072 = 1.03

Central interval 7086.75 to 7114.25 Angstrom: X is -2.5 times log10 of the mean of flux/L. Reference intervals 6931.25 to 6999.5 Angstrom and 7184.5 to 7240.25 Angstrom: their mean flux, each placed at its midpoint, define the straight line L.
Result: 0.02 mag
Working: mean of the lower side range 6.27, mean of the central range 6.28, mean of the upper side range 6.45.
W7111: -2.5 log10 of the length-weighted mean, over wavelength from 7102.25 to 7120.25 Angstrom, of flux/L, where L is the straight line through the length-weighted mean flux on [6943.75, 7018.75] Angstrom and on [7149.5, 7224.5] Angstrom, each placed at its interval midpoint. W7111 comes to 0.03 mag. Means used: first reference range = 6.25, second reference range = 6.46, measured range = 6.21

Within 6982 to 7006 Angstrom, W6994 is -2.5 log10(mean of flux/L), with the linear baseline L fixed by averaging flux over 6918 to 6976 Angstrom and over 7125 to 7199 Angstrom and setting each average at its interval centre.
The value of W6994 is 0.01 mag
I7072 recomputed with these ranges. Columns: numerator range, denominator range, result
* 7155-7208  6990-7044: 1.03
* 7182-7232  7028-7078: 1.02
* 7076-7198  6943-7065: 1.02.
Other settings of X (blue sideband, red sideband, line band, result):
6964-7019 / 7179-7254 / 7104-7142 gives 0.01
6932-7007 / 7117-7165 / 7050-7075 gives 0.00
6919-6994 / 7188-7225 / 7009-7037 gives 0.01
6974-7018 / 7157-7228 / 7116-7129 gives 0.02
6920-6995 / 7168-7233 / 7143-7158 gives 0.00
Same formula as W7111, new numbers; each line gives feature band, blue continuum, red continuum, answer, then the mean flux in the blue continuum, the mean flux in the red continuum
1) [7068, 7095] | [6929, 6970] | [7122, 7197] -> 0.00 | 6.28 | 6.43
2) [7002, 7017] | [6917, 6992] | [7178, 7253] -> 0.02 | 6.27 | 6.45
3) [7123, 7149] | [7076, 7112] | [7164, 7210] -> 0.01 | 6.31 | 6.47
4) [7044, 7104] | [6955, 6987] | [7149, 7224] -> 0.00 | 6.25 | 6.46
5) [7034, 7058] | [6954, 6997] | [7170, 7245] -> 0.00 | 6.26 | 6.46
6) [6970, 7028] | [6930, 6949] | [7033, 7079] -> 0.01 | 6.28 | 6.31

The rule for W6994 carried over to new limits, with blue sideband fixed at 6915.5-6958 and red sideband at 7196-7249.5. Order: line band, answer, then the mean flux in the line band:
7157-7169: -0.02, 6.51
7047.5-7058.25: 0.01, 6.29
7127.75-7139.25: 0.01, 6.34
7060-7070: 0.01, 6.28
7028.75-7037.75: 0.00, 6.32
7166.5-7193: -0.01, 6.49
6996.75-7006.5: 0.02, 6.22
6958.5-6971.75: 0.01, 6.27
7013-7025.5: 0.01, 6.25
